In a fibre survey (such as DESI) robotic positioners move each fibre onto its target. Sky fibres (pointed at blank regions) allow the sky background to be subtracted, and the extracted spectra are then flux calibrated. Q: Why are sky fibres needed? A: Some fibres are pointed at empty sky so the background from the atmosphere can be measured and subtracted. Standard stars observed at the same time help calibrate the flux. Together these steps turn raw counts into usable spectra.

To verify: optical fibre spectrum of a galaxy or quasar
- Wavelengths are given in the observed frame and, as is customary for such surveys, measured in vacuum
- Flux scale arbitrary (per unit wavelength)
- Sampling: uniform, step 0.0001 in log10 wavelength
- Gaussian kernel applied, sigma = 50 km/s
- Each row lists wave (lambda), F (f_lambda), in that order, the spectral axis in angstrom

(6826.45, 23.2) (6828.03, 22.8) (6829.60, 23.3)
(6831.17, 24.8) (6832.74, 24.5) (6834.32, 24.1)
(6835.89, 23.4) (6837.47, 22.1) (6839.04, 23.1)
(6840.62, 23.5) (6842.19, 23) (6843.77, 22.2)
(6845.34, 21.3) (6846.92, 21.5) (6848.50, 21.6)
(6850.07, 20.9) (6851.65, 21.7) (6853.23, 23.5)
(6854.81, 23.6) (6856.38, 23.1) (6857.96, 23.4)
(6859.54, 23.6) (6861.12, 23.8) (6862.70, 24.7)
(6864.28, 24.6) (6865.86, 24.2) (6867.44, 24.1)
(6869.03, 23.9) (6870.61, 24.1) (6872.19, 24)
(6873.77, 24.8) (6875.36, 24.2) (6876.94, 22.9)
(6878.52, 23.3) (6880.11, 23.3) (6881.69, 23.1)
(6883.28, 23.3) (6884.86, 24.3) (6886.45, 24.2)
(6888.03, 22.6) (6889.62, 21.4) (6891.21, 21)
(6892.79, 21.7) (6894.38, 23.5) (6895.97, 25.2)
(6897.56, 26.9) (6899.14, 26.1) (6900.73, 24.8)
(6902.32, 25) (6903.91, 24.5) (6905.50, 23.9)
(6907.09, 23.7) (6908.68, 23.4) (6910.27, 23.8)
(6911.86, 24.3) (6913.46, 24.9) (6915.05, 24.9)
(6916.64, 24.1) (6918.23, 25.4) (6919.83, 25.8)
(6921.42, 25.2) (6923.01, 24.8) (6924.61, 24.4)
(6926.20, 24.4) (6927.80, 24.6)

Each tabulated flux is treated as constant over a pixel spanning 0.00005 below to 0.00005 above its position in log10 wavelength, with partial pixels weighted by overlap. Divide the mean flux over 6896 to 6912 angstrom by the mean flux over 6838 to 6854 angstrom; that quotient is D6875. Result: 1.11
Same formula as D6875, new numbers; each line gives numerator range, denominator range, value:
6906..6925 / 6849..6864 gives 1.06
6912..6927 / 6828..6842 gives 1.06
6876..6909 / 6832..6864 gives 1.03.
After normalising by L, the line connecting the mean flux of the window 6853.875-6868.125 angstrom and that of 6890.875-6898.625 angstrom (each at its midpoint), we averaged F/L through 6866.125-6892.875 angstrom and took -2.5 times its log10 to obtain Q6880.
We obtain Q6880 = 0.03 mag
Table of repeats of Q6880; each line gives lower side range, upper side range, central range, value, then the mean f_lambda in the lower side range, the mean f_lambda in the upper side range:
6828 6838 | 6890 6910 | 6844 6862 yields 0.06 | 23.7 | 24.1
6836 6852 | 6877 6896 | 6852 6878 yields -0.06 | 22.2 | 23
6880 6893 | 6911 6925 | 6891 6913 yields -0.02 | 22.8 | 24.9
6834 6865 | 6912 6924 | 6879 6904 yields 0.02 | 22.9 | 25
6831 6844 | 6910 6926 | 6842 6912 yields 0.03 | 23.4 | 24.8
